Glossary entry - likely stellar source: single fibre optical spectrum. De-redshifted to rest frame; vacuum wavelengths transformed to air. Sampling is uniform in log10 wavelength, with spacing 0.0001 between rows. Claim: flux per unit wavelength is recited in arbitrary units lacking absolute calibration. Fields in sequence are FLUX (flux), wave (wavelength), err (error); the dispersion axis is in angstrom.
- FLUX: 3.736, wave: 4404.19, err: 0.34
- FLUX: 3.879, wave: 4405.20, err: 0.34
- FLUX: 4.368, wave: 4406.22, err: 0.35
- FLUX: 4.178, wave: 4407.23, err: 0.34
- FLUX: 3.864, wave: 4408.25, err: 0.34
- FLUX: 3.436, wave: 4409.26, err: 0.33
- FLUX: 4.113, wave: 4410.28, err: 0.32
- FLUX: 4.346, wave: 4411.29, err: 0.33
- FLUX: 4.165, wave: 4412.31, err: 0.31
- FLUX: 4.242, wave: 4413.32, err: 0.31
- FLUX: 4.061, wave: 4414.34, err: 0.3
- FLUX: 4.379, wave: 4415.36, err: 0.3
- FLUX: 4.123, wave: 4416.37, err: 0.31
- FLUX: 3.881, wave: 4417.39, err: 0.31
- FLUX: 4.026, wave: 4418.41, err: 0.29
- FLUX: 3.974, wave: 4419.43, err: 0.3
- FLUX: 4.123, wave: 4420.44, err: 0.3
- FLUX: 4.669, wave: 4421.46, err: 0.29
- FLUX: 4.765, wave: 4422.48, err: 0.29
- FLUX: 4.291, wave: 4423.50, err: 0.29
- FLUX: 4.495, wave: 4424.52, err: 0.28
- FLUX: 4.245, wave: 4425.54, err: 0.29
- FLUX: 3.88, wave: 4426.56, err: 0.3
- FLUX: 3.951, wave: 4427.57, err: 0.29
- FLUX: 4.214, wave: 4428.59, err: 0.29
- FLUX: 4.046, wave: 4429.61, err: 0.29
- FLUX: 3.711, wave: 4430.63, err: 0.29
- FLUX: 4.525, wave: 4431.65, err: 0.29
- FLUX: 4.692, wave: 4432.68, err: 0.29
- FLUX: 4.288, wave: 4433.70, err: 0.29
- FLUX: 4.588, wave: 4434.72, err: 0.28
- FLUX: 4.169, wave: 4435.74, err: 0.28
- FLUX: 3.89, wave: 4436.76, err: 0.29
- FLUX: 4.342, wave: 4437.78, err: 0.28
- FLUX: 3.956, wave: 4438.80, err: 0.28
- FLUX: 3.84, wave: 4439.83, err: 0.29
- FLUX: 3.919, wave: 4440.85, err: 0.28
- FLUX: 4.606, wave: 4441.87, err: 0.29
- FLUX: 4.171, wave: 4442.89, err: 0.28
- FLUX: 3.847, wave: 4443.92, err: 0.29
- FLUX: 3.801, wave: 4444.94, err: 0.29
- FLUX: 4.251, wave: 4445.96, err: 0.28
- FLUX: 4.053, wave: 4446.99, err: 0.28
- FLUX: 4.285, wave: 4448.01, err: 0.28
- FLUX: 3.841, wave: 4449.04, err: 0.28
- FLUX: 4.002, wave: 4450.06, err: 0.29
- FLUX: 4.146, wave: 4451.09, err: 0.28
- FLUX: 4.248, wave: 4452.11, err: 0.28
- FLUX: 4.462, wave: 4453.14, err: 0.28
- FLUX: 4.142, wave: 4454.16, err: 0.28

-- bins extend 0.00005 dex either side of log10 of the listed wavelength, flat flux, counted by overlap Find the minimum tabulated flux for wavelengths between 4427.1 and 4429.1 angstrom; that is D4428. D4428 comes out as 3.951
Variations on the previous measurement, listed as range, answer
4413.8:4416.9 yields 4.061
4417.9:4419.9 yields 3.974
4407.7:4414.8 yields 3.436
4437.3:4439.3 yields 3.956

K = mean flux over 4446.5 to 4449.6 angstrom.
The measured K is 4.06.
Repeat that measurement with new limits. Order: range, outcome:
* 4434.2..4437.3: 4.22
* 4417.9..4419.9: 3.99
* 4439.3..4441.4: 3.89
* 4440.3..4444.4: 4.14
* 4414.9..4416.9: 4.25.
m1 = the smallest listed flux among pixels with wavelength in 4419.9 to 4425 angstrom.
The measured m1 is 4.123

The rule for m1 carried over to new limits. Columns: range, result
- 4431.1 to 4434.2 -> 4.288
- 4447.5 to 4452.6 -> 3.841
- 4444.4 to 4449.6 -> 3.801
